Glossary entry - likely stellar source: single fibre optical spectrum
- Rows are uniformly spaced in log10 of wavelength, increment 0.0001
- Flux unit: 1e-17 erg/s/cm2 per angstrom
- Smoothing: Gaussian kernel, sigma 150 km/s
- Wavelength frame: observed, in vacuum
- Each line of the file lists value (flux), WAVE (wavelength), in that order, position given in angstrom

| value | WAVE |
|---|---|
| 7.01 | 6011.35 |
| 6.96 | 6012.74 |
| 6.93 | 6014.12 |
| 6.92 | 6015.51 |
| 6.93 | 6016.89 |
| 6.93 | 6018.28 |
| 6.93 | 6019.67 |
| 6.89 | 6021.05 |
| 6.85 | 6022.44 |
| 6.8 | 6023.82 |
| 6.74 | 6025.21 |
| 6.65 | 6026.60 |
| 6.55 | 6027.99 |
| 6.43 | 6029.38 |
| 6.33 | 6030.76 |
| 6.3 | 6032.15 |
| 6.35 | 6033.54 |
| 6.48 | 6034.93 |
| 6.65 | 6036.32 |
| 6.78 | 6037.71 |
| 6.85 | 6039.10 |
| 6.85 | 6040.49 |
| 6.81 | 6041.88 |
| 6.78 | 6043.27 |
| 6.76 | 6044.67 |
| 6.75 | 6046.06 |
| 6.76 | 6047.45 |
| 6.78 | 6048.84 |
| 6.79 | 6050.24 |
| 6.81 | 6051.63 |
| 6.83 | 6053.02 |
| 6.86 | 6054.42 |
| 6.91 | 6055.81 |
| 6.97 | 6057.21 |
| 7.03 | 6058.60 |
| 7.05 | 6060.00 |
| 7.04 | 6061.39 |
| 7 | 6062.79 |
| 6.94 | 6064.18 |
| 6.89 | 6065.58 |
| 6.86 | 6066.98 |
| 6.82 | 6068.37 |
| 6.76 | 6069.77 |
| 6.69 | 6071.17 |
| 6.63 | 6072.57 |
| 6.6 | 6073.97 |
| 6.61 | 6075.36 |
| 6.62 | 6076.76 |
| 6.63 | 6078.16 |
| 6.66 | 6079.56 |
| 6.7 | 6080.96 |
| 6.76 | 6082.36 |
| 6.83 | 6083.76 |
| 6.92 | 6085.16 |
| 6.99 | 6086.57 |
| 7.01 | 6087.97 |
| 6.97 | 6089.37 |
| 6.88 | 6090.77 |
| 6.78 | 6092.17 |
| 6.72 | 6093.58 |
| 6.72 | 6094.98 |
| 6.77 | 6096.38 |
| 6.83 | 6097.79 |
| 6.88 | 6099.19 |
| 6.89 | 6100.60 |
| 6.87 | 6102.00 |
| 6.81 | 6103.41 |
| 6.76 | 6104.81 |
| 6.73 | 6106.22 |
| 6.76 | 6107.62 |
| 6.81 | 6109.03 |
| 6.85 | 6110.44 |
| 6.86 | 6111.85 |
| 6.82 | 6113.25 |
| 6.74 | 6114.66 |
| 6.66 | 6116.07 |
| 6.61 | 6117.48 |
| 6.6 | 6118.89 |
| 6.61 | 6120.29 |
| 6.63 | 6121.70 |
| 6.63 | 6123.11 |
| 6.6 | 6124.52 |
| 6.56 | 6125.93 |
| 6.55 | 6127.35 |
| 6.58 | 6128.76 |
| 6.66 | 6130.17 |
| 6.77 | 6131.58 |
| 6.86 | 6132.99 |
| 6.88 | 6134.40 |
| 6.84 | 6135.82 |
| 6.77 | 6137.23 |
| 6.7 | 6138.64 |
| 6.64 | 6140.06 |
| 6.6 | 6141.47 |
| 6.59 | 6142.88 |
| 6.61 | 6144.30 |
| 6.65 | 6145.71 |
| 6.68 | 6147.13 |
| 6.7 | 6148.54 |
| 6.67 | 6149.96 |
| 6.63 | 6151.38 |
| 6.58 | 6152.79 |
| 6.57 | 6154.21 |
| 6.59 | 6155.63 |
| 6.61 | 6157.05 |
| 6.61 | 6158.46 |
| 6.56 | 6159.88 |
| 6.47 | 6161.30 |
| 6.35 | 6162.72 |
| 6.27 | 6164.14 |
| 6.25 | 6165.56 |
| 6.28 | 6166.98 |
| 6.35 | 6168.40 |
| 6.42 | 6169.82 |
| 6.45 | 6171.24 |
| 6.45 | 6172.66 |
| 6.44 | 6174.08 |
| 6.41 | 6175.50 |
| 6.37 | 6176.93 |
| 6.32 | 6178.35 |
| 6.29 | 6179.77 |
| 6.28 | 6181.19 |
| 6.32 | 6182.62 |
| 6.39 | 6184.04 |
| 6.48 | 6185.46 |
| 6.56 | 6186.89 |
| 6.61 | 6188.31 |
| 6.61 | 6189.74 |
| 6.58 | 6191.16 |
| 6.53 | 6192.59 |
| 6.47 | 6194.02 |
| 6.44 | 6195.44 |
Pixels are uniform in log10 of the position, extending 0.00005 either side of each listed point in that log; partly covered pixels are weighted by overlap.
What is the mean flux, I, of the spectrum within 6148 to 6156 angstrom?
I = 6.62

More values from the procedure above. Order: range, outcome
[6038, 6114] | 6.82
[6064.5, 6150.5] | 6.74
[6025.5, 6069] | 6.76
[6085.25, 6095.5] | 6.87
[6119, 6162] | 6.65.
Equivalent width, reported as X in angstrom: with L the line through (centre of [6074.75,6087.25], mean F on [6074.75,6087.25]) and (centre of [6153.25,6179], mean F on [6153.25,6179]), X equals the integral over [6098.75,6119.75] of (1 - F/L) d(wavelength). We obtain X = -0.42 angstrom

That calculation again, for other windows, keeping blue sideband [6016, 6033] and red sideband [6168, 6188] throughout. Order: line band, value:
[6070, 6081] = -0.1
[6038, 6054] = -0.3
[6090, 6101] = -0.4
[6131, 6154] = -0.8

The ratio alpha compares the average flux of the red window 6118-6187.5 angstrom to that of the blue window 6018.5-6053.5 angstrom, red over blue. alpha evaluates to 1.0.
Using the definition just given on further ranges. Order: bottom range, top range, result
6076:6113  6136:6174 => 0.96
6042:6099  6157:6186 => 0.94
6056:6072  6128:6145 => 0.97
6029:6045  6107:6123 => 1.02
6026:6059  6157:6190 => 0.96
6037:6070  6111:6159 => 0.97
